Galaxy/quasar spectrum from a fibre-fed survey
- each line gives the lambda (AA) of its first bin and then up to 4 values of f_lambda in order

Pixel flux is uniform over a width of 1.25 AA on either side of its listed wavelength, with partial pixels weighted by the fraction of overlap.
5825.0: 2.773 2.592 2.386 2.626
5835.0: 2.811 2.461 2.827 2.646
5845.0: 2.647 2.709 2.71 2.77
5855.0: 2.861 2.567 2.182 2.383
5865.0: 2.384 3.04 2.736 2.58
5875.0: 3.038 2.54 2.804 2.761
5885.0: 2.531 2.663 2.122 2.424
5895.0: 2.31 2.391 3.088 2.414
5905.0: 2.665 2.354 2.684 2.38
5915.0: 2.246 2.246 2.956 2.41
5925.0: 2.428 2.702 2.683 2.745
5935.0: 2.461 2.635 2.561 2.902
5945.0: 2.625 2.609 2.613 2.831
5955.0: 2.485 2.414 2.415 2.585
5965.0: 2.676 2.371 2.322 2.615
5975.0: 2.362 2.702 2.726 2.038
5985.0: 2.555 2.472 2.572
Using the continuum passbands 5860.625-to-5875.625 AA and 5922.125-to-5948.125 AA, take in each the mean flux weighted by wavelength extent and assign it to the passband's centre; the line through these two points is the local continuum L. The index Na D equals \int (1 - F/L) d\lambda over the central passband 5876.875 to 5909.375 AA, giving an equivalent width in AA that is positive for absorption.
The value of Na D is 1.2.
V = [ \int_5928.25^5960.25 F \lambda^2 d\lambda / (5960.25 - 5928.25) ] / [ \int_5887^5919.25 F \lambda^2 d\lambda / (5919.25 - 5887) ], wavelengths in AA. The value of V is 1.08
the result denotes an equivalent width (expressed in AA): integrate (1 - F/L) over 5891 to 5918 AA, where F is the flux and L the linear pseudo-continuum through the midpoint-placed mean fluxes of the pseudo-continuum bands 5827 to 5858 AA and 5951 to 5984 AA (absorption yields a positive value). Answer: 1.2 AA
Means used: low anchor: 2.67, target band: 2.48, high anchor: 2.5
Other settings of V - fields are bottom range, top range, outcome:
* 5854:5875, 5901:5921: 0.97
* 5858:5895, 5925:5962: 1.04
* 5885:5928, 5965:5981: 1.03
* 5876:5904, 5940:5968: 1.04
